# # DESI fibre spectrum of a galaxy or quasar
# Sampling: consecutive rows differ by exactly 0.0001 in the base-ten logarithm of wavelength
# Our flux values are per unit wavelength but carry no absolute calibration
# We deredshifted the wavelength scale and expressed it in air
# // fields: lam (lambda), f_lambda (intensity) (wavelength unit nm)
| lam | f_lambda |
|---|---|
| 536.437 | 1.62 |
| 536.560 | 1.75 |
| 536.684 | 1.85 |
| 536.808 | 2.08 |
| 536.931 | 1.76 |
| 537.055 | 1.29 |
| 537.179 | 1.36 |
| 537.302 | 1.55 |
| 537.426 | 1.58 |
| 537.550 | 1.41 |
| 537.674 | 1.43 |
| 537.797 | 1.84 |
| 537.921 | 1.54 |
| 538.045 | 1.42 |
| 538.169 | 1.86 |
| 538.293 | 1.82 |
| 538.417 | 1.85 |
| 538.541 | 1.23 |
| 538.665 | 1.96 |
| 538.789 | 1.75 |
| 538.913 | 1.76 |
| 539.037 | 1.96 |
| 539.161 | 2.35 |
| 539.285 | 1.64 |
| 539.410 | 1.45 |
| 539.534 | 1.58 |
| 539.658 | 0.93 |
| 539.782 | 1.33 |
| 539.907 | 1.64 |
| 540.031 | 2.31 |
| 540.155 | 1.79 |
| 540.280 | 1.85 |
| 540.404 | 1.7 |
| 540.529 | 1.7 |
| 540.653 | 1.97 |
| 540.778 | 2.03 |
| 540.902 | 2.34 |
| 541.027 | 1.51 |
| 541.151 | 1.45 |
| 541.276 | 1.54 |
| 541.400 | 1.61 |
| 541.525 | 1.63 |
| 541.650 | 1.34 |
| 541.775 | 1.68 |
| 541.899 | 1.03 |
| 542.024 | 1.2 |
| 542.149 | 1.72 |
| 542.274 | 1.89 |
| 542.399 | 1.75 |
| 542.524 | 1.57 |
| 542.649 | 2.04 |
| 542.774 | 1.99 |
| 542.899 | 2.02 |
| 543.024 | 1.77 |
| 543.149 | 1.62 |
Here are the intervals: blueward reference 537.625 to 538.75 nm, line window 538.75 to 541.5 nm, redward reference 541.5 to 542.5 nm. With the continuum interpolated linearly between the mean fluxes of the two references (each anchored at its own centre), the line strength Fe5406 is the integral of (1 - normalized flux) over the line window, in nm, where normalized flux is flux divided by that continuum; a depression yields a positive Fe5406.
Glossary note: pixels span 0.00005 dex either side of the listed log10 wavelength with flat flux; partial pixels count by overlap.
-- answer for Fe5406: -0.240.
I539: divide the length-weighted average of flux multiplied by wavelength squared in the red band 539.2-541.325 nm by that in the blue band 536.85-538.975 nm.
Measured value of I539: 1.06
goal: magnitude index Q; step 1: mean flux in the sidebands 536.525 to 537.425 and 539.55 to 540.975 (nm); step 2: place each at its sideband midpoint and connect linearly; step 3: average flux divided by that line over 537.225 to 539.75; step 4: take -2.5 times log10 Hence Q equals 0.04 mag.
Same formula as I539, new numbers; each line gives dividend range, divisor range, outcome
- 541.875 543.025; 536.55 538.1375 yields 1.09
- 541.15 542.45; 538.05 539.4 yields 0.87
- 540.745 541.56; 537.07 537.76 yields 1.19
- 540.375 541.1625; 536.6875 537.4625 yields 1.15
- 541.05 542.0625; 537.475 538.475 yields 0.89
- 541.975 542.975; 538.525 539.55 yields 1.02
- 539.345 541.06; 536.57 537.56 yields 1.07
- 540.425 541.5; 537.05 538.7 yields 1.12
